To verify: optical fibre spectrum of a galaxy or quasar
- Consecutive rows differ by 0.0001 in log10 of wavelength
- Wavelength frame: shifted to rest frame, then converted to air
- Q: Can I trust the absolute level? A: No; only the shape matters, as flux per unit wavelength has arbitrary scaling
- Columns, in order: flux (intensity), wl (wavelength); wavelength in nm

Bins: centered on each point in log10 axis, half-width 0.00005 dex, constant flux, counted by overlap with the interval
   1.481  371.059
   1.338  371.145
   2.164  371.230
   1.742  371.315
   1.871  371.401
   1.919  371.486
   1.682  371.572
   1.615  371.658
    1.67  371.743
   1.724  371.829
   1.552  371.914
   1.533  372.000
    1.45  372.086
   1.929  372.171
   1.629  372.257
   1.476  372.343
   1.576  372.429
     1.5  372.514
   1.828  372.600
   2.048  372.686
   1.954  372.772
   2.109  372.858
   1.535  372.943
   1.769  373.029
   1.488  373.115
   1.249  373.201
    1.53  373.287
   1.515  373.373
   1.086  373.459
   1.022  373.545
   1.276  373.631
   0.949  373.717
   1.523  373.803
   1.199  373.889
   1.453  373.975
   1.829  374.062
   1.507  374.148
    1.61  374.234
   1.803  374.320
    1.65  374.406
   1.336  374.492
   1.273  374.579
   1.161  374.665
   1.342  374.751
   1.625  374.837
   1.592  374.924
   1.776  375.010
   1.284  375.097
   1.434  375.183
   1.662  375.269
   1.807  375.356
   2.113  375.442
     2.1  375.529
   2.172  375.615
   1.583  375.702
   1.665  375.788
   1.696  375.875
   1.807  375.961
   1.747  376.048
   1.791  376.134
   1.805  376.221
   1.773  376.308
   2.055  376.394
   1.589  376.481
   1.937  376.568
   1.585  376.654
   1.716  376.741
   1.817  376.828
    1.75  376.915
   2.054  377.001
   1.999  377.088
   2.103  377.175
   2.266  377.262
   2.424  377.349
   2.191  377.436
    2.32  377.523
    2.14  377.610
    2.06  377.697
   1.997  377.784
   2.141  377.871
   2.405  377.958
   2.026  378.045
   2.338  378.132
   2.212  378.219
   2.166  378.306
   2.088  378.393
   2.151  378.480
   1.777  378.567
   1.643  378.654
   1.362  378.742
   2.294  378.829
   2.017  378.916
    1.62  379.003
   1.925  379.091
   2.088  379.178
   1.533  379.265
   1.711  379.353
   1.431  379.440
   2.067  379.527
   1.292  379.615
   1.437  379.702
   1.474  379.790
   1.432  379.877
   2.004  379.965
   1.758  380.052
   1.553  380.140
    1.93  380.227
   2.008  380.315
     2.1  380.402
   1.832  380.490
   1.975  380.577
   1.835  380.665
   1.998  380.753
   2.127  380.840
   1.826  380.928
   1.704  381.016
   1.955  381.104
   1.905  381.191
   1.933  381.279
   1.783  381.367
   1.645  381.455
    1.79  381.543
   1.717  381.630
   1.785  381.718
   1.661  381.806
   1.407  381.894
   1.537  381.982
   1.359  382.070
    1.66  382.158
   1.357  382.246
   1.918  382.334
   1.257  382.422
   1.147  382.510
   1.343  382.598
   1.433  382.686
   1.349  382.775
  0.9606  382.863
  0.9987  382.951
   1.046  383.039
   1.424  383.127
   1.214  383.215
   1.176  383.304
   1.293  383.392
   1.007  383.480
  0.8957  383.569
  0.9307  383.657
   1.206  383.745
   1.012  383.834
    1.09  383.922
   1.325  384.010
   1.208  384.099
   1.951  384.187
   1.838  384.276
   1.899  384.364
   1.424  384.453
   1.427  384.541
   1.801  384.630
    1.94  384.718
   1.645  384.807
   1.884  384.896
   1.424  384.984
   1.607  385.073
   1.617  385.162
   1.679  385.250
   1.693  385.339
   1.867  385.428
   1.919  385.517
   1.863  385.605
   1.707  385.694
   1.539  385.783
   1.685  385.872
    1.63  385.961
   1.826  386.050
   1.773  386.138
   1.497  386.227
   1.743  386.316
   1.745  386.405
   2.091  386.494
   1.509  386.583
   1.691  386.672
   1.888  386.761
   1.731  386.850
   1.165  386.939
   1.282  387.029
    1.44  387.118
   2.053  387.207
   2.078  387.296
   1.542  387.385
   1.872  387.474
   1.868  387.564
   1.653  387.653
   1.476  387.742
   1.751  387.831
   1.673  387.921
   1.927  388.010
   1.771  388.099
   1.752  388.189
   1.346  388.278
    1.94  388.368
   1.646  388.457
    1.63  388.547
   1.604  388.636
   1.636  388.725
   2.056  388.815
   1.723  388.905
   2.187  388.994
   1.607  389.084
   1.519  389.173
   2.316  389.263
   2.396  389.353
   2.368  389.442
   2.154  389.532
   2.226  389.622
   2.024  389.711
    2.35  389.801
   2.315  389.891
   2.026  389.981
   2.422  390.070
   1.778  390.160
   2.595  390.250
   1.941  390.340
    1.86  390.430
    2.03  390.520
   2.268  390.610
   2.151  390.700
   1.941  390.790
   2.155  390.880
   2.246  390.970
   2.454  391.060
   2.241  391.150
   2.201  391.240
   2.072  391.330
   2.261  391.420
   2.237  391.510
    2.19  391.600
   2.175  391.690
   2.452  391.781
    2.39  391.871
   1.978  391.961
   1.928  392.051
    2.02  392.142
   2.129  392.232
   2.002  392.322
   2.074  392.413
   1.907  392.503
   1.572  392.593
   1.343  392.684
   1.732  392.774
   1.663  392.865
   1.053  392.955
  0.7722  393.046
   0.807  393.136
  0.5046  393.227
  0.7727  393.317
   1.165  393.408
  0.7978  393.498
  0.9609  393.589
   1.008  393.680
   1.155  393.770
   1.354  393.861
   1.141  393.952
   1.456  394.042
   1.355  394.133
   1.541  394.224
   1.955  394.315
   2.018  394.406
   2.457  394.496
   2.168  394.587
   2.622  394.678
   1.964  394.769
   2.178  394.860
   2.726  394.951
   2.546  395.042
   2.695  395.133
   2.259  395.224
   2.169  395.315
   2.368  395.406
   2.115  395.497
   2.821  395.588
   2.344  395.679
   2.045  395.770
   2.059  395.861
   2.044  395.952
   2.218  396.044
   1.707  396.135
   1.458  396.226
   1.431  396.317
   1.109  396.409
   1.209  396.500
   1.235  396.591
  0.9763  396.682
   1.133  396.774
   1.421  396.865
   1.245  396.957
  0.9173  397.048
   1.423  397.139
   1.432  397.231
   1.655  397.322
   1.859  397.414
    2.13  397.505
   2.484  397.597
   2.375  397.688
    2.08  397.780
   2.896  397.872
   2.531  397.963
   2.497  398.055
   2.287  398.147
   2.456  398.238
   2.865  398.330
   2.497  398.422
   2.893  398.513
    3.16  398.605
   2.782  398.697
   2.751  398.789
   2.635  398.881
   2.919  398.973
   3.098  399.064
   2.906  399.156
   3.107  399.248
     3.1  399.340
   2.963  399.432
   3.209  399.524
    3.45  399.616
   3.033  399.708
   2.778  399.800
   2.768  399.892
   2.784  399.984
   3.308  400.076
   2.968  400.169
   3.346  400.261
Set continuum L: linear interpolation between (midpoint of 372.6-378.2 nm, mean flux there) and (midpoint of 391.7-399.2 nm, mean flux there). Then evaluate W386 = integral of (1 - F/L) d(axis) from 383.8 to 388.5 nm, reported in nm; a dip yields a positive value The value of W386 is 0.435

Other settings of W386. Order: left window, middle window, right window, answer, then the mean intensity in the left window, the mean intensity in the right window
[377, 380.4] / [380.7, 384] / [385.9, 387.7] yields 0.686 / 1.93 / 1.7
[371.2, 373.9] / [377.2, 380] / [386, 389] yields -0.498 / 1.6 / 1.72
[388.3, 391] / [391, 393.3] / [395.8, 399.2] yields 0.235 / 2.03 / 2.08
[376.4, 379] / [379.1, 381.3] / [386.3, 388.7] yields 0.154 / 2.01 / 1.7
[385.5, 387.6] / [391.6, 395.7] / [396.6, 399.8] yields 0.638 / 1.71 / 2.38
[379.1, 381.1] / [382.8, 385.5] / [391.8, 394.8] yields 0.466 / 1.78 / 1.57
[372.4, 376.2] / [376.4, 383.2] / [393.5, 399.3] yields -0.343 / 1.59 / 2.05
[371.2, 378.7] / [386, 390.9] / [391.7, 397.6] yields -0.413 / 1.75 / 1.71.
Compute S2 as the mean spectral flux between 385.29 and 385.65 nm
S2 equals 1.83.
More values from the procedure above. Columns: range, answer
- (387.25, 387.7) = 1.8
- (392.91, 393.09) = 0.913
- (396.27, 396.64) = 1.25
